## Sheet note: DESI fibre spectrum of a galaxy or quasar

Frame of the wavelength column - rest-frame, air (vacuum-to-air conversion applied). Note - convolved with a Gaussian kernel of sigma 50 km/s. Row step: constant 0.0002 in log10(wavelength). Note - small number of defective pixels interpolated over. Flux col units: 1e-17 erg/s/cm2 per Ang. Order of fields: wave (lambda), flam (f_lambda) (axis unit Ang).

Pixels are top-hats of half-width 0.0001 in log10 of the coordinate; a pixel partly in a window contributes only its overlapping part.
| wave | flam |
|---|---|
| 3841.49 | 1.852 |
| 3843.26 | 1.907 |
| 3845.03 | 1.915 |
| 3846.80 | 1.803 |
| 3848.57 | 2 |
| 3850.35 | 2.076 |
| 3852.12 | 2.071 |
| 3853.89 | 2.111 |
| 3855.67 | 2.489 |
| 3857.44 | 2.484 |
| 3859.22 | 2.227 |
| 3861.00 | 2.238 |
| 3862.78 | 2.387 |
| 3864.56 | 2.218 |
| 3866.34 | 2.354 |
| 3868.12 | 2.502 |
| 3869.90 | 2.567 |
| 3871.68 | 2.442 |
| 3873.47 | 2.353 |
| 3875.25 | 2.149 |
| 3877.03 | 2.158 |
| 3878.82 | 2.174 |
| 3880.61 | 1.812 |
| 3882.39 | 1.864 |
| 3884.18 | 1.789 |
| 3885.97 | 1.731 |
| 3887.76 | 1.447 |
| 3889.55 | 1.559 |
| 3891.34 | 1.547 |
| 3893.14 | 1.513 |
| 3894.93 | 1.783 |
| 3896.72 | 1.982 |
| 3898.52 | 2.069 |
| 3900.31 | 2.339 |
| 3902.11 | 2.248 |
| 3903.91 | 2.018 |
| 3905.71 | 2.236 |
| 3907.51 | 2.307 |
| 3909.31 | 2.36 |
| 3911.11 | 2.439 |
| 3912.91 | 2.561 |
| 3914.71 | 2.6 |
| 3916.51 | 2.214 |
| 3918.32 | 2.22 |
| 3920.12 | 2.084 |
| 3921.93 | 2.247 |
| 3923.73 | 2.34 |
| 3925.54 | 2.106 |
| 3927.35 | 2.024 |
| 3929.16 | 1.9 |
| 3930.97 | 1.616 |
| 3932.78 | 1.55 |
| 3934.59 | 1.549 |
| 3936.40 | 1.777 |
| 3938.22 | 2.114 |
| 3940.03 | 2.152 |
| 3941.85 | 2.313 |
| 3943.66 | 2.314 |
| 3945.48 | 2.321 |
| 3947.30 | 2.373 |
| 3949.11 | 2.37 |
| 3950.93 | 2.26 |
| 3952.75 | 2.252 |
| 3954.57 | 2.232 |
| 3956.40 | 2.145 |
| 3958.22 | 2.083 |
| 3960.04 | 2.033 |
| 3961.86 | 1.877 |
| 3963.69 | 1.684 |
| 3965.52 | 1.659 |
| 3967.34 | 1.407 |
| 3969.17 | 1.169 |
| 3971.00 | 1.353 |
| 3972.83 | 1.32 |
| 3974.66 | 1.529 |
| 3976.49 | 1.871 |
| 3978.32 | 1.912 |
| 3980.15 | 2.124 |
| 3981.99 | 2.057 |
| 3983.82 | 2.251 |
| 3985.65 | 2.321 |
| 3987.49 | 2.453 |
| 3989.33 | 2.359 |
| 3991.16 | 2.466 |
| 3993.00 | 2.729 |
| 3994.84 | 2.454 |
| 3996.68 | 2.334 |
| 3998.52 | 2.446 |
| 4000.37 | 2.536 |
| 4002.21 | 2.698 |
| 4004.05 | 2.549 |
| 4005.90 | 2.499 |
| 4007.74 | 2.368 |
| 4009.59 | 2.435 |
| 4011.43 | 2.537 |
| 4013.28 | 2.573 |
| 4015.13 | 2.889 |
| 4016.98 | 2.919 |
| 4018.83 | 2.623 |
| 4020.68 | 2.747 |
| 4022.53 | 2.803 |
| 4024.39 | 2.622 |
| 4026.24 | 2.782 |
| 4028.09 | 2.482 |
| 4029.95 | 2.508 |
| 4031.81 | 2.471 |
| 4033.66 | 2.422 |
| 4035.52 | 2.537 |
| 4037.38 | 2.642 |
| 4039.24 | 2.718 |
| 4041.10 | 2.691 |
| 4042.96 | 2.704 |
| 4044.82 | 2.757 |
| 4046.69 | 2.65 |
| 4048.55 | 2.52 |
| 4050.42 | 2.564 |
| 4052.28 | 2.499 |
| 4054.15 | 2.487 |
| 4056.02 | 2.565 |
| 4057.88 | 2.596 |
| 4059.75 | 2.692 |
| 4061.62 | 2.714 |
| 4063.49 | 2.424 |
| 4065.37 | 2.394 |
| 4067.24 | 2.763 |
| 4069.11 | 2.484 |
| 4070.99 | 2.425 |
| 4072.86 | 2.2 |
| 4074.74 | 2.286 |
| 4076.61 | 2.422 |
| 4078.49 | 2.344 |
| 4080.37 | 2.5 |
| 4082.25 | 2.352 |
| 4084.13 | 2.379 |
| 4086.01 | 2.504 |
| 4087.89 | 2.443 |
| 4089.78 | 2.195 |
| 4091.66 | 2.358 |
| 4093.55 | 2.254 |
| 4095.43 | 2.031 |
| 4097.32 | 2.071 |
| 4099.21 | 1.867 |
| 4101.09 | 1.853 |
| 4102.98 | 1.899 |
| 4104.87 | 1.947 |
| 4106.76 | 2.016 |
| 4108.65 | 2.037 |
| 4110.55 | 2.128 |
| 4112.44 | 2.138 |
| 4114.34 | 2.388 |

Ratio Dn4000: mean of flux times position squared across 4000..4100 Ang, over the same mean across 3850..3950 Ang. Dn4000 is 1.27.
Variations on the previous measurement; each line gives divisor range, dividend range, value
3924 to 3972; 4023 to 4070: 1.40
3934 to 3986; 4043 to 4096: 1.33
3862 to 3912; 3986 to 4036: 1.31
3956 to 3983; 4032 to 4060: 1.55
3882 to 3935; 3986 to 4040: 1.34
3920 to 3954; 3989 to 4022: 1.27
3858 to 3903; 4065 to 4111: 1.21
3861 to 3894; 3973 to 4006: 1.19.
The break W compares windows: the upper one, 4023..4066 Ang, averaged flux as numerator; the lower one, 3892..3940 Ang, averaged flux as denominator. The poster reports 1.24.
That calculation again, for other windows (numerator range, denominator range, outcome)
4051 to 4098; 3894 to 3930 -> 1.10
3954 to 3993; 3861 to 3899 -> 0.96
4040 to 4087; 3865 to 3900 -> 1.26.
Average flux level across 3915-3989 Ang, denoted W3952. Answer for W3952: 2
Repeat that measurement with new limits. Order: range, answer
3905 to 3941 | 2.12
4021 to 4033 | 2.61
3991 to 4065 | 2.59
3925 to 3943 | 1.91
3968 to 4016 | 2.24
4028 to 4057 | 2.58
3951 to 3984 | 1.83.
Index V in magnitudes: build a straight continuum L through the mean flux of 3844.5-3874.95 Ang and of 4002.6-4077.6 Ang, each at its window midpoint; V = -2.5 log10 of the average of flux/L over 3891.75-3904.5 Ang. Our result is 0.18 mag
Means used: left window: 2.25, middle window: 1.97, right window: 2.57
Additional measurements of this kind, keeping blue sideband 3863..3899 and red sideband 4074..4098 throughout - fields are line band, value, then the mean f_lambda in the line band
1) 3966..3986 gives 0.23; 1.74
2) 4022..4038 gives -0.16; 2.58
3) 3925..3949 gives 0.04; 2.02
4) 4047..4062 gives -0.14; 2.58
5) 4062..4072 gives -0.10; 2.51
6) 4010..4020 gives -0.21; 2.7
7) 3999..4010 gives -0.15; 2.51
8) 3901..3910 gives -0.10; 2.23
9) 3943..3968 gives 0.02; 2.08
